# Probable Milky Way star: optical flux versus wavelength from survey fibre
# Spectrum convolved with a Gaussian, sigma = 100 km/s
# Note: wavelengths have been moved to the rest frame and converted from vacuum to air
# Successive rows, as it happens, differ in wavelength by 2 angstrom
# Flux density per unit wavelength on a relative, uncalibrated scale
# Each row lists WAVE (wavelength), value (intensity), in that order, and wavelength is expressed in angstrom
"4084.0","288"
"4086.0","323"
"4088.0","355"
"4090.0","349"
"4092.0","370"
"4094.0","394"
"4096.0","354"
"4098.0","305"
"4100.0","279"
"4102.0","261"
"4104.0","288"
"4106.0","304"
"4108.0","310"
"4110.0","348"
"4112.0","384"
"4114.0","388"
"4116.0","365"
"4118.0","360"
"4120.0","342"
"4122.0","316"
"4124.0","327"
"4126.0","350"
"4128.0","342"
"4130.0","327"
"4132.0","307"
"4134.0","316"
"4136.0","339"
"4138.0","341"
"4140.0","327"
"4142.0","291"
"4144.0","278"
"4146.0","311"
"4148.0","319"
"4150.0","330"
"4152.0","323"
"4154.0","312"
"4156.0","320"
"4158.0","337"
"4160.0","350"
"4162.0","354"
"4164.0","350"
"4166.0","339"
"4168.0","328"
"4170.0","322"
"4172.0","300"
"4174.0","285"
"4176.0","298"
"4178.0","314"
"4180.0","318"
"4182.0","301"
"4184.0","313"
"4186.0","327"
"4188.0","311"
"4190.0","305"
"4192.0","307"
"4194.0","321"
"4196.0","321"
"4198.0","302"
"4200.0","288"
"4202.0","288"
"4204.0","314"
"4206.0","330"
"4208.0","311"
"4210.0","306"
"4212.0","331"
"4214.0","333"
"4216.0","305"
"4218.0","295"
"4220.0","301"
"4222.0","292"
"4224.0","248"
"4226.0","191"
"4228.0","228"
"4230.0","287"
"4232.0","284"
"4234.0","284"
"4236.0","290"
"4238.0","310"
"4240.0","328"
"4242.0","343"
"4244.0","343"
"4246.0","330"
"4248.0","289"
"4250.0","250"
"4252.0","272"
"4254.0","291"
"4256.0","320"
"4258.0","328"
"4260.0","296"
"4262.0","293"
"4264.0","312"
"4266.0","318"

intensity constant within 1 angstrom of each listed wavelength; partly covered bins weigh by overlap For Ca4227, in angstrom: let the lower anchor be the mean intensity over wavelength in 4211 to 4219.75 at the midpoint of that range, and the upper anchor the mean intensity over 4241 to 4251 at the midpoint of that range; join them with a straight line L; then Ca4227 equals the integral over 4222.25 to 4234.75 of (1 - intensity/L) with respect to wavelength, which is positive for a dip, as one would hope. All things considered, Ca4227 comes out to 2.3 angstrom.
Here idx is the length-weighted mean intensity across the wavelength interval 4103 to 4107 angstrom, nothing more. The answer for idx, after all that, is 296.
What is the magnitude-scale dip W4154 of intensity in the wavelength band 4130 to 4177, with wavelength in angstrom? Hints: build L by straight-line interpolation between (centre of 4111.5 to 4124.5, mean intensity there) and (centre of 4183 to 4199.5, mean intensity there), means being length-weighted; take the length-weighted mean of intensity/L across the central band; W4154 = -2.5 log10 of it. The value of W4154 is 0.04 mag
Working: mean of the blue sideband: 354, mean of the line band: 321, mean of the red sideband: 313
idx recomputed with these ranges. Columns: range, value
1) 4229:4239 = 291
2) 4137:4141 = 334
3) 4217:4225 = 284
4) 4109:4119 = 369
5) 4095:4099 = 330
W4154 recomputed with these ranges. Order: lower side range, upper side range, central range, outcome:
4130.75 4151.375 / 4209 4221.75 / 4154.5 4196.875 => -0.02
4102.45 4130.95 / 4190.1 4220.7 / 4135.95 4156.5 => 0.04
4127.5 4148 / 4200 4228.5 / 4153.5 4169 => -0.09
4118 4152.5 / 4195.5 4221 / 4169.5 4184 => 0.04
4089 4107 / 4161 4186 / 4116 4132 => -0.05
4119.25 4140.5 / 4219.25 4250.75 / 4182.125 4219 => -0.03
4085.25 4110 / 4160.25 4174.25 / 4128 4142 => 0.01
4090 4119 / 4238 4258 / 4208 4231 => 0.11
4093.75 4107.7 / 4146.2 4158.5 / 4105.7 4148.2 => -0.06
